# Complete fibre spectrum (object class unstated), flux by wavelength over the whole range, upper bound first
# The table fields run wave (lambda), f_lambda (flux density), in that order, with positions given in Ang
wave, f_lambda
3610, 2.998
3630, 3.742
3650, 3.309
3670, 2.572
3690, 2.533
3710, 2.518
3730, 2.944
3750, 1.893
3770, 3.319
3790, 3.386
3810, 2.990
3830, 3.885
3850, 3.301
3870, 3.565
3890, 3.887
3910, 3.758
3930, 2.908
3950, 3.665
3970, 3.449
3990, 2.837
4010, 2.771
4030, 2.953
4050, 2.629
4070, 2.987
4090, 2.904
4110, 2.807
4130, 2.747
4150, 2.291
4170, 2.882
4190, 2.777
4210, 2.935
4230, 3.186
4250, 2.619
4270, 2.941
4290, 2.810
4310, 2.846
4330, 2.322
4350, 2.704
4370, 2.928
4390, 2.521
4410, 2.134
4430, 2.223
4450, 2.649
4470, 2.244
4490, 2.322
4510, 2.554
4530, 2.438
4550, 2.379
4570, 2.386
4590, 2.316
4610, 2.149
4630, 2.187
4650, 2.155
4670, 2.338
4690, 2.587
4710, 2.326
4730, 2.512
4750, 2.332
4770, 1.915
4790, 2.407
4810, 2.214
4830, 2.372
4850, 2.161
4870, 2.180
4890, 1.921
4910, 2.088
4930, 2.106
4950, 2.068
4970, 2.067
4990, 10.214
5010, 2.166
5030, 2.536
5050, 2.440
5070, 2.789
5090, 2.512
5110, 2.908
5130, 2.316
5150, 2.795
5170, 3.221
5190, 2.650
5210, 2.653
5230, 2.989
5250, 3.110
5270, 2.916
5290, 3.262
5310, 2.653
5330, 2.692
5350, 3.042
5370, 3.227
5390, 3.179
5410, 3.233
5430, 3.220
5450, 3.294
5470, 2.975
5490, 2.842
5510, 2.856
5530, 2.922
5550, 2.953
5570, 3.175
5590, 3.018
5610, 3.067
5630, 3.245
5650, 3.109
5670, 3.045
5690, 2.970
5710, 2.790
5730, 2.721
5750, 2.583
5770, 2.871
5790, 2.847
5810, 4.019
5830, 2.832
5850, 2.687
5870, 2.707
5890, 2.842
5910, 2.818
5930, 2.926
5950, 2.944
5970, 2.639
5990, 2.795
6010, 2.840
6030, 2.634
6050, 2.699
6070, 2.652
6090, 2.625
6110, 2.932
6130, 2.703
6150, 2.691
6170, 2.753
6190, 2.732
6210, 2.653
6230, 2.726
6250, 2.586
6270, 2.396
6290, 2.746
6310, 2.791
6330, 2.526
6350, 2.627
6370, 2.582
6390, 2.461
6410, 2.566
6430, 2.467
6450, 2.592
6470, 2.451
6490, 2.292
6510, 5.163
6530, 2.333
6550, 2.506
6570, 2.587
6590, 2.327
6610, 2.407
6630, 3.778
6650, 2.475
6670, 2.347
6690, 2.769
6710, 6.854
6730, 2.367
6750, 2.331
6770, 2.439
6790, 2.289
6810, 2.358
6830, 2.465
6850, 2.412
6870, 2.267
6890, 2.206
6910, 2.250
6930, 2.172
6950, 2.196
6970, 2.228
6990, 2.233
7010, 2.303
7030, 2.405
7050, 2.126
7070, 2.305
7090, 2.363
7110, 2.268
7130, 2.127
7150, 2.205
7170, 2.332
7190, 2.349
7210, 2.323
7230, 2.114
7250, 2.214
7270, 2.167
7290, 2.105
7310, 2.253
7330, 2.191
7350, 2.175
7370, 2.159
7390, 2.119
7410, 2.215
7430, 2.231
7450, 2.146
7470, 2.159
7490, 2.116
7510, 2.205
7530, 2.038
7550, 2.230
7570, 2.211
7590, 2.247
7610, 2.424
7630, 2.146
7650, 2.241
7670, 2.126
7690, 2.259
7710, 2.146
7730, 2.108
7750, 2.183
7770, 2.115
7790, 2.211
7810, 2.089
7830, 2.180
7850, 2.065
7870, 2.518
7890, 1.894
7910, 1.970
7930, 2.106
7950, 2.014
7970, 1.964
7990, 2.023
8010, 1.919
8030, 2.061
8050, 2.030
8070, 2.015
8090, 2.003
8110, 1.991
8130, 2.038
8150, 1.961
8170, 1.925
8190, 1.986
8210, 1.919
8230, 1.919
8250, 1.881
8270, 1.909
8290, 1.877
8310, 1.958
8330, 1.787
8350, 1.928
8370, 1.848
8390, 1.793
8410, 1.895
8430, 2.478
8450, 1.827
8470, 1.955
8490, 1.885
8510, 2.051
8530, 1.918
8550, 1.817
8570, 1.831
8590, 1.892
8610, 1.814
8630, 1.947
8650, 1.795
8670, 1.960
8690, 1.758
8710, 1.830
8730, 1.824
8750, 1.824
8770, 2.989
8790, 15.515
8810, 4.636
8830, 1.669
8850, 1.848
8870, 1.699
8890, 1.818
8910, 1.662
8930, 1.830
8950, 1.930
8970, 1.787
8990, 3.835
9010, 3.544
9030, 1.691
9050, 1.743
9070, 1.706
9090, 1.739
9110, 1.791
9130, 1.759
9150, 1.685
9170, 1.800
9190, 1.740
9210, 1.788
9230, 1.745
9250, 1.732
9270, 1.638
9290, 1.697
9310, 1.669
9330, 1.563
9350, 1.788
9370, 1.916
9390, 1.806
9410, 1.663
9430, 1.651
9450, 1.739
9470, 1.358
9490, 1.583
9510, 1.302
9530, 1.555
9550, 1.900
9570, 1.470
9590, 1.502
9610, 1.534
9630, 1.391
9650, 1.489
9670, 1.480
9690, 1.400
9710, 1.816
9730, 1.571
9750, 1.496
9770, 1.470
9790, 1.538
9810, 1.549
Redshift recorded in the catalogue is 0.338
